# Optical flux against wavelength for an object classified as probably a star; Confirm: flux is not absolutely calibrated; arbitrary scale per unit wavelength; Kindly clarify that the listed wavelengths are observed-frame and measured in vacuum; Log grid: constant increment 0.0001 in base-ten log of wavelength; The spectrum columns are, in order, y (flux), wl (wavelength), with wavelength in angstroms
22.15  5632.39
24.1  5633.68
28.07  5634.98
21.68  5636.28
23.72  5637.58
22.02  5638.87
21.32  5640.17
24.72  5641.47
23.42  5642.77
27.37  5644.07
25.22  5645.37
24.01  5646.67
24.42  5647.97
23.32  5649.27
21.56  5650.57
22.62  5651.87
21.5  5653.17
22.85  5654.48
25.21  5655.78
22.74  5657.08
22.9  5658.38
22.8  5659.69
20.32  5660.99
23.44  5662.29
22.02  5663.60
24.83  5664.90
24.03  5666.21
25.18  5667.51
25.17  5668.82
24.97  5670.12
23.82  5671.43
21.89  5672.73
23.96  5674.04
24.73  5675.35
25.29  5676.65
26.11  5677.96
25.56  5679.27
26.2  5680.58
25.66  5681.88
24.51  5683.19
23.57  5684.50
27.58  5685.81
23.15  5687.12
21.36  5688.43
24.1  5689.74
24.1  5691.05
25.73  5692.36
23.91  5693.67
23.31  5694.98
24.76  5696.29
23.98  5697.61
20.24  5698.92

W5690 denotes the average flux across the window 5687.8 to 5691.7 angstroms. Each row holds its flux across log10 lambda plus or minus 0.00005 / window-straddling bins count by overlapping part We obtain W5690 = 23.2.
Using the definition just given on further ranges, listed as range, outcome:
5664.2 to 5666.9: 24.4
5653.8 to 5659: 23.4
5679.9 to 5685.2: 25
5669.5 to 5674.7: 23.6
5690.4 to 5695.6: 24.3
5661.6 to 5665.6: 23.4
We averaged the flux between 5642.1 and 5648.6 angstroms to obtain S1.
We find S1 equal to 24.9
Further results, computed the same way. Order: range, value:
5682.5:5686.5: 25.2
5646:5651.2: 23.4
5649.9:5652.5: 22.1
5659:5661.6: 21.6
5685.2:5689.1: 24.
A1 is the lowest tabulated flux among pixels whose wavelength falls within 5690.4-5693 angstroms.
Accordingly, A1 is 24.1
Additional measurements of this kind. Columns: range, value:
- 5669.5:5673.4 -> 21.89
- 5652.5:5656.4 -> 21.5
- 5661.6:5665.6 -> 22.02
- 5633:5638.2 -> 21.68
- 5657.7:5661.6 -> 20.32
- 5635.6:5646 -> 21.32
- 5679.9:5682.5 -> 25.66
